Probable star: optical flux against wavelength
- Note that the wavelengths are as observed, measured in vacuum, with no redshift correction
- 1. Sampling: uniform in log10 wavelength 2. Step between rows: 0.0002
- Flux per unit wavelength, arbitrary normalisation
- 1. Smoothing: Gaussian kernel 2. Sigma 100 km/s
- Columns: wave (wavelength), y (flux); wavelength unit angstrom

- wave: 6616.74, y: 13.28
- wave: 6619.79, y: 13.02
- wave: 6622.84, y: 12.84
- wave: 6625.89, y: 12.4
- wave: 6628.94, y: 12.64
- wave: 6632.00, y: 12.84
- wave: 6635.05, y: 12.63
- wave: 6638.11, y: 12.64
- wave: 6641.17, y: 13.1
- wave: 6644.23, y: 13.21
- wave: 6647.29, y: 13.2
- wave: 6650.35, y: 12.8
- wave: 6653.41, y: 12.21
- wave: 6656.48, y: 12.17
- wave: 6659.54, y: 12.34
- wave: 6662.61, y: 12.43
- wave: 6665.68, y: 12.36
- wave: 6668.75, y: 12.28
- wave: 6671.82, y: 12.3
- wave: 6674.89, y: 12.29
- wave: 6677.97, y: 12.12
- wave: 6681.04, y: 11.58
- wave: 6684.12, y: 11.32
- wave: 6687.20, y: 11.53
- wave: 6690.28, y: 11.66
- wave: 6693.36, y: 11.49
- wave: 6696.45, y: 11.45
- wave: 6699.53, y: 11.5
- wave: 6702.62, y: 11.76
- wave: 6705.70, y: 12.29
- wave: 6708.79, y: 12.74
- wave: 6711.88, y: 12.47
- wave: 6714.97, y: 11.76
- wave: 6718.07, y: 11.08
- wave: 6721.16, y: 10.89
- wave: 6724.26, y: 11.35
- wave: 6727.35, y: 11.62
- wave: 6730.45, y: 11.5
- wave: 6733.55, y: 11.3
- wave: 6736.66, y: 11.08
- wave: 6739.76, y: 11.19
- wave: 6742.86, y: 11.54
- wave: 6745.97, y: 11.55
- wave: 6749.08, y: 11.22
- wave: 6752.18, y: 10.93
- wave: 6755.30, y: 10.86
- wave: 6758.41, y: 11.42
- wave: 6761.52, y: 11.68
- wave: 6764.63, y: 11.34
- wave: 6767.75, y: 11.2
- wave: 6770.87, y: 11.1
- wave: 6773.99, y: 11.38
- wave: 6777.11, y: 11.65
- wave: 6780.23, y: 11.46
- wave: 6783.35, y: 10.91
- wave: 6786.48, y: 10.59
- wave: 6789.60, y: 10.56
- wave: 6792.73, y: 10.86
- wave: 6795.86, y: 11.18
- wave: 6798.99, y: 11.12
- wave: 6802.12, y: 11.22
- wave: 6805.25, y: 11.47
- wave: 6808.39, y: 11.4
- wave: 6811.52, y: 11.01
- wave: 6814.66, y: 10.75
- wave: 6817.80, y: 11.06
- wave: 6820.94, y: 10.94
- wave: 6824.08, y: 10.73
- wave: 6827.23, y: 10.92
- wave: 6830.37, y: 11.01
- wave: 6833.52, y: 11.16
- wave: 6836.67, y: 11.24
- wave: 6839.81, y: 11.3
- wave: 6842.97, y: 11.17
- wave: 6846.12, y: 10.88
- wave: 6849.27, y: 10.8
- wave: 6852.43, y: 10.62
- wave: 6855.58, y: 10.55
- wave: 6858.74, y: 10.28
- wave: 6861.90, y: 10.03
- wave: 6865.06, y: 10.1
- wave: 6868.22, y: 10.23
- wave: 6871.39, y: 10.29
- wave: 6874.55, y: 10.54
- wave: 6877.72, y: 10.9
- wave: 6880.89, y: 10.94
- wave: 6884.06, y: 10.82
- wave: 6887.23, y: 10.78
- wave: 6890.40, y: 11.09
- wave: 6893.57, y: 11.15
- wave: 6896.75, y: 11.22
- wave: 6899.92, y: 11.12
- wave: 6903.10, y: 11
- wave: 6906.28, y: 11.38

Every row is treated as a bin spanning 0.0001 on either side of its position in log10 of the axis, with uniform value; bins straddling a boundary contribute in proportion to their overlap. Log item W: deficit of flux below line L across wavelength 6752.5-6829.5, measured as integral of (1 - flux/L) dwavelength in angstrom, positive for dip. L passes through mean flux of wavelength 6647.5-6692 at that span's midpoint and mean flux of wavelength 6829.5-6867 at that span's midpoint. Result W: 0.6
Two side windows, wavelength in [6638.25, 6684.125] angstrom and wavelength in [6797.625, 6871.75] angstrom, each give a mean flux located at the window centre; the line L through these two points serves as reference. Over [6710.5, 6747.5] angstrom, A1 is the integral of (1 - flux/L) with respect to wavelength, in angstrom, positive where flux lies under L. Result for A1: 1.2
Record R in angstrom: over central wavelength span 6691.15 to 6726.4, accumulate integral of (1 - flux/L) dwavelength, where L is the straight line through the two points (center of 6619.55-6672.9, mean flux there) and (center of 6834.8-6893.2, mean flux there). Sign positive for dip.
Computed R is 1.1 angstrom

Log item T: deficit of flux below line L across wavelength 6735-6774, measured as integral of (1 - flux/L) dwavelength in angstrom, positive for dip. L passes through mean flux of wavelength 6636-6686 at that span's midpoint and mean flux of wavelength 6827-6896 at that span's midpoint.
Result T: 1.2 angstrom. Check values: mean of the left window 12.4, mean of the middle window 11.3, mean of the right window 10.8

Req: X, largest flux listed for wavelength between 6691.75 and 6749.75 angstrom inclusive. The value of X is 12.74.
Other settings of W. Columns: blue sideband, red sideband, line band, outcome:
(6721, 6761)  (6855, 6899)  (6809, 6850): -0.53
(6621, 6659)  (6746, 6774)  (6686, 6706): 0.66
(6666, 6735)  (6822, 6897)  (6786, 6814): 0.21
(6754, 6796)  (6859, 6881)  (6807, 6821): -0.25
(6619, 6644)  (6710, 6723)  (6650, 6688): 0.38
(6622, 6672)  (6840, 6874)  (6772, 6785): -0.03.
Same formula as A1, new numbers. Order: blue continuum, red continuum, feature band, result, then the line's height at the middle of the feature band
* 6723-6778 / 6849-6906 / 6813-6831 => 0.1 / 11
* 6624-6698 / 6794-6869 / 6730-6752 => 0.6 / 11.6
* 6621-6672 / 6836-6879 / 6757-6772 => 0.2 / 11.5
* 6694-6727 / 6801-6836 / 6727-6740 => 0.3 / 11.6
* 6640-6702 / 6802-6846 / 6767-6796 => 0.8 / 11.4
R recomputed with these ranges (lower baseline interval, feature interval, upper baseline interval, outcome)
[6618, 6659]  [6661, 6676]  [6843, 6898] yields 0.2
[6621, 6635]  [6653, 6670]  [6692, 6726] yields 0.0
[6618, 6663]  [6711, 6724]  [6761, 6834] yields 0.5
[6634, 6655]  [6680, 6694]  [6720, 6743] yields 0.7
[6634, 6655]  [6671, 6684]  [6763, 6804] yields 0.5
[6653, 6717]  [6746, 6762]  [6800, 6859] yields 0.4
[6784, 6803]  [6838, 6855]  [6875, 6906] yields 0.0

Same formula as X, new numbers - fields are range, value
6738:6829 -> 11.68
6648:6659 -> 12.8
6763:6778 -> 11.65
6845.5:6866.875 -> 10.88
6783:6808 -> 11.47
